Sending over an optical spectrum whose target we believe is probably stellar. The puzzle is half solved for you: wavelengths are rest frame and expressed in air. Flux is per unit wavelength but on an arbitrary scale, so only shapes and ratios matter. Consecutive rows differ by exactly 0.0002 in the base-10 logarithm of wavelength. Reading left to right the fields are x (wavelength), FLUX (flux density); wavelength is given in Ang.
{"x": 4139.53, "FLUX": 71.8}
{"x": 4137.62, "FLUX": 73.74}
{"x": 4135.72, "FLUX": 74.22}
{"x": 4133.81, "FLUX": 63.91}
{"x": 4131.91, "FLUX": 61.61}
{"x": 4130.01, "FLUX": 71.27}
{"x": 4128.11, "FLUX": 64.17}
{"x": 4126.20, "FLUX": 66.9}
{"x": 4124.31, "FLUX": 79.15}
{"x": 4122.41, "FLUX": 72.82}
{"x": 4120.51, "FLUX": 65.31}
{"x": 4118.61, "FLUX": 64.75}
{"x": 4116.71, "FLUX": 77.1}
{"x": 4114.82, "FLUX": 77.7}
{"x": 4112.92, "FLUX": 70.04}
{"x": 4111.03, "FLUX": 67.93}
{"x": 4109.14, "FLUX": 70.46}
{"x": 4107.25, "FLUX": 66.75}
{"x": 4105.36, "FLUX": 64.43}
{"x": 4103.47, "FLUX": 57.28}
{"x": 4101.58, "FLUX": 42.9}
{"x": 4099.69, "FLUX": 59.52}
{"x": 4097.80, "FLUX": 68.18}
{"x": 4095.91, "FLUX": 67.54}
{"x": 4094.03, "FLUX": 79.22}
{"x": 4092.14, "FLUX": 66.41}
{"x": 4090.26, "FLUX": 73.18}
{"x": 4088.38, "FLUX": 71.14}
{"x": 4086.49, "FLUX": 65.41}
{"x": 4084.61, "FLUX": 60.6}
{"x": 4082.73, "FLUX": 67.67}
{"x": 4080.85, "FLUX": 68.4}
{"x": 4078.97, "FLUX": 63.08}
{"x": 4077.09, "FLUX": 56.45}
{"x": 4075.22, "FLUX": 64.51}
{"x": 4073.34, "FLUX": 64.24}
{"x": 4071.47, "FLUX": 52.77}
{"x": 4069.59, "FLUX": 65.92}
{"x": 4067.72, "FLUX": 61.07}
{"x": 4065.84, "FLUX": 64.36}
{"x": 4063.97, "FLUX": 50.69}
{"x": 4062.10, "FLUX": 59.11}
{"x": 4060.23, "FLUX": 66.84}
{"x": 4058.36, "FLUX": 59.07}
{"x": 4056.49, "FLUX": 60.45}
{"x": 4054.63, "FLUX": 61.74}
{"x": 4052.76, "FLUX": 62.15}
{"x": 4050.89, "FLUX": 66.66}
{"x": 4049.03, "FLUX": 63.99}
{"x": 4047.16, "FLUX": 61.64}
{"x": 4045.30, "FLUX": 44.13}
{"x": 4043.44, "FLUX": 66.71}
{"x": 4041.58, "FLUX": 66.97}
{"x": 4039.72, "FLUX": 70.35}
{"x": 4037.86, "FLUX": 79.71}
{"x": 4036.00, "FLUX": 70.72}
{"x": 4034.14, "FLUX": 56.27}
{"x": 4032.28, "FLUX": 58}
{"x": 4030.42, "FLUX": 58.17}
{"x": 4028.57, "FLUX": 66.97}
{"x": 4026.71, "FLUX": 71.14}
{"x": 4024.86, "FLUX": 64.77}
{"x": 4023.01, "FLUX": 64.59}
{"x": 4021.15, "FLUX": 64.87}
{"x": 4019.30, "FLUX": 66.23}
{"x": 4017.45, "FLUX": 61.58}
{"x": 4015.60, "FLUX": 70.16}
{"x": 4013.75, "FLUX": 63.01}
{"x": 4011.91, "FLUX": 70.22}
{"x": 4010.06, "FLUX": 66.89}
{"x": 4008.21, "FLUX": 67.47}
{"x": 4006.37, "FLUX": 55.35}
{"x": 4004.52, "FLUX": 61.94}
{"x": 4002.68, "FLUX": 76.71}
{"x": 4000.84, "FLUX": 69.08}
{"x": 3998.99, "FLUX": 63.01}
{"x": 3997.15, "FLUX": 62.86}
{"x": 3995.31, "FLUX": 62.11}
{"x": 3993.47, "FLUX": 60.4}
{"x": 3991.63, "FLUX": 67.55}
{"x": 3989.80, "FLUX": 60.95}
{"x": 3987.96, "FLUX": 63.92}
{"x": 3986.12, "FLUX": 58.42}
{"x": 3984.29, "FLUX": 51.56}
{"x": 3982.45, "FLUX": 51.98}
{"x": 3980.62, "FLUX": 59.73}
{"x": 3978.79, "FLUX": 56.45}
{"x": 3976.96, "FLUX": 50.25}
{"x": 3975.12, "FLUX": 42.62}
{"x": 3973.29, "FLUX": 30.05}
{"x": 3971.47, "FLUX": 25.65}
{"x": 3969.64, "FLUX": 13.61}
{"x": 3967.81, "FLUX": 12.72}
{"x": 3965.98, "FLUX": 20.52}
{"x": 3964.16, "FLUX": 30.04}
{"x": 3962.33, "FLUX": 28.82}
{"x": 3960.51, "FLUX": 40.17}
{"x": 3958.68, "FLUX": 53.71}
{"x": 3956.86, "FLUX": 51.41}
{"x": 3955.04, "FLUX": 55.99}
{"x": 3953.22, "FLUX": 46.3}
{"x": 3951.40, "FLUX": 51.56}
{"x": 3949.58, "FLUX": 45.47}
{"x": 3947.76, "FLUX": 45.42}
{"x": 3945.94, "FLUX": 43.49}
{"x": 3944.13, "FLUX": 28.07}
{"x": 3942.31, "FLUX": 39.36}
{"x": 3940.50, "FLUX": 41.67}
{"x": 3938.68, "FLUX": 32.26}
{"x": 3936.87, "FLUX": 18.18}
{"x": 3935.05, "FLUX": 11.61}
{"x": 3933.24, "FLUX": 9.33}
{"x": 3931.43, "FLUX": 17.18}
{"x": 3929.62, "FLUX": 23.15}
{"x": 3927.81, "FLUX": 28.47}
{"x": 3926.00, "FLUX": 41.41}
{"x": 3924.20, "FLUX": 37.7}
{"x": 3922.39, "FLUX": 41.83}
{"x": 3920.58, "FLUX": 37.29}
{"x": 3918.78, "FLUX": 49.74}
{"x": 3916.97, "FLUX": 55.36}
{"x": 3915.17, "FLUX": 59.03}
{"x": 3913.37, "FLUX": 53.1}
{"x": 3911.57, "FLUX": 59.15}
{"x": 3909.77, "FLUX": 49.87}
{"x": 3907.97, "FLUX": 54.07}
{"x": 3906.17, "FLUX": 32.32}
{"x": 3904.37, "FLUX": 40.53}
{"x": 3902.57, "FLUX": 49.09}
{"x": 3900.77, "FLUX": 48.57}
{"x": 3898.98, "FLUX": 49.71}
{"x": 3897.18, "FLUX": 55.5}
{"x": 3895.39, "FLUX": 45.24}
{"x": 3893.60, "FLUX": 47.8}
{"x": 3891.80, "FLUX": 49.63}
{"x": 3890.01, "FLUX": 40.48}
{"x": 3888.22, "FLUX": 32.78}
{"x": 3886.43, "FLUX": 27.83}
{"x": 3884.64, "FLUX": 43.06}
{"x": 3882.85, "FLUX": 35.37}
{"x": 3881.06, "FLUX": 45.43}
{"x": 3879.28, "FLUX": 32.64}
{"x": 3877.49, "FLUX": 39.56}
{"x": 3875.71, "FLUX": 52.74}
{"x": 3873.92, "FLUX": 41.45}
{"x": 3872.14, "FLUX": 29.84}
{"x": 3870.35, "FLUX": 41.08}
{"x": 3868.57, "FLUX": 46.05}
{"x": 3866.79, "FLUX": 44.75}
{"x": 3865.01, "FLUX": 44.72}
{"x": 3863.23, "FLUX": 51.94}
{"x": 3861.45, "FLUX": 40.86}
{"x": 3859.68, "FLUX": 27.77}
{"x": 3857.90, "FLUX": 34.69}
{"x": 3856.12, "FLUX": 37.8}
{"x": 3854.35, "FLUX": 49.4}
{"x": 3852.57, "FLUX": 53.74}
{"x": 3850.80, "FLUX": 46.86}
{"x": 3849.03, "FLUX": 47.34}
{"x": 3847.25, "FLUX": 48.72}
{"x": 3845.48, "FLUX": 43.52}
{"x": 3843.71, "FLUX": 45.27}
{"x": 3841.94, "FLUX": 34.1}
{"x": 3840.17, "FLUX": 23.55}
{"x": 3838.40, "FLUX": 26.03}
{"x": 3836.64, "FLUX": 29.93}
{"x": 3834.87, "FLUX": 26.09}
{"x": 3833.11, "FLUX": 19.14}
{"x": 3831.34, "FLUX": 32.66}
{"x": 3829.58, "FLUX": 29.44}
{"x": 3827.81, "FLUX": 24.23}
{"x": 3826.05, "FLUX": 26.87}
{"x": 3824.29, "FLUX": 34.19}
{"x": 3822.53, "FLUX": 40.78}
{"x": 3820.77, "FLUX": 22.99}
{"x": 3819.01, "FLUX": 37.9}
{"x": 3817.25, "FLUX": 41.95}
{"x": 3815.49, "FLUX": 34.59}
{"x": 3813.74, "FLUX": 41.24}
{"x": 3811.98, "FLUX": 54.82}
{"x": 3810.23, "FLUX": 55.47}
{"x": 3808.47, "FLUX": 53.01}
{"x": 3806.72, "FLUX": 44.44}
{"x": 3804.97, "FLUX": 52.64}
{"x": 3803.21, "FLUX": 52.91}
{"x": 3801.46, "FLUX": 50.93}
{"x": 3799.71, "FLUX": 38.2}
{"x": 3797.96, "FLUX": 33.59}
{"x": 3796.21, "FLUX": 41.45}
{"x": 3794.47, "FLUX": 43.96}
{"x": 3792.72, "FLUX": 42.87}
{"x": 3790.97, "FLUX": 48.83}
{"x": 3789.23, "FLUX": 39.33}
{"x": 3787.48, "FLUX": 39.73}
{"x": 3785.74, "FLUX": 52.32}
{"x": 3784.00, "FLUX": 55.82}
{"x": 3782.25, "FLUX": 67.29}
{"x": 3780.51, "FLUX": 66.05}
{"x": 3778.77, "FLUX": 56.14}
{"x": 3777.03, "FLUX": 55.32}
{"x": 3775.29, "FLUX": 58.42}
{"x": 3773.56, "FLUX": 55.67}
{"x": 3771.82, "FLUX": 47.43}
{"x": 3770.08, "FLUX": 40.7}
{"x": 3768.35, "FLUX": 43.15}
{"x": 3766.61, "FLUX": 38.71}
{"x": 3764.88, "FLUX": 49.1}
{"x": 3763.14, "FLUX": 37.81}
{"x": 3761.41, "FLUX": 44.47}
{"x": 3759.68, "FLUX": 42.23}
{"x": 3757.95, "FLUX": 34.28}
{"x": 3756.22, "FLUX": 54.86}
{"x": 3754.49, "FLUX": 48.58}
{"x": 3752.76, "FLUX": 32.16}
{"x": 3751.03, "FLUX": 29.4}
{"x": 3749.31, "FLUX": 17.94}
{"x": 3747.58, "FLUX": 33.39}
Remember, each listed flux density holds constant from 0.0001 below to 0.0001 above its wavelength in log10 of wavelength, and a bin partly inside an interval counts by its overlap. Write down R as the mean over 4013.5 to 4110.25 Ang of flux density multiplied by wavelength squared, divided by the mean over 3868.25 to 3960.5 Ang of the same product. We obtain 1.7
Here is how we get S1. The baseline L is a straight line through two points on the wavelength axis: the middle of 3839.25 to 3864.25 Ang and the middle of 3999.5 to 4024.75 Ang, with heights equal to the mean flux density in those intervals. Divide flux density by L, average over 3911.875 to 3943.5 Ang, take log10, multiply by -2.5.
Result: 0.43 mag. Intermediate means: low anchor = 41.8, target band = 35.5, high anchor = 65.9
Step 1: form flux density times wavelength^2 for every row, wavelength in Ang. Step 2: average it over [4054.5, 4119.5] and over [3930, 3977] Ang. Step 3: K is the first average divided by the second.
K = 2.05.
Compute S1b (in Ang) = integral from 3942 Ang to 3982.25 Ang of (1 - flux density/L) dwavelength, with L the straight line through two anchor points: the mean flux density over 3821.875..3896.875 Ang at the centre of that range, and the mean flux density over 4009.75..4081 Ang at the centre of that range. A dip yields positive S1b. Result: 9.5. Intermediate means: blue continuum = 38.6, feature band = 39.8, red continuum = 63.4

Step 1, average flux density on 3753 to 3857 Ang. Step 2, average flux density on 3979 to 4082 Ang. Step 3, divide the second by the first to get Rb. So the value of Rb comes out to 1.5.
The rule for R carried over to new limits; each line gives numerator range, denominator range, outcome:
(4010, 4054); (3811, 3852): 2.02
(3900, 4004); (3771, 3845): 1.13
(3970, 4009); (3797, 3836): 1.61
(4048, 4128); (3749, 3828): 1.71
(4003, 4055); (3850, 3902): 1.63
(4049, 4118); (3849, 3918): 1.60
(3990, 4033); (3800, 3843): 1.93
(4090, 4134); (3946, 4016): 1.39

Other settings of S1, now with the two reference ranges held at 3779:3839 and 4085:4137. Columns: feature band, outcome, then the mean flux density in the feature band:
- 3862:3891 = 0.163 mag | 40.6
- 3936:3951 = 0.386 mag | 37.3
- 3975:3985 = 0.069 mag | 52.8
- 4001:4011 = -0.129 mag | 65.9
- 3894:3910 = 0.054 mag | 47.1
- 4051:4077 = 0.045 mag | 61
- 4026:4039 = -0.084 mag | 65.8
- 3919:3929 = 0.334 mag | 37.8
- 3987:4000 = -0.099 mag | 63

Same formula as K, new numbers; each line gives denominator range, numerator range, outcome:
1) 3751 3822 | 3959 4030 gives 1.33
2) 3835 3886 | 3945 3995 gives 1.19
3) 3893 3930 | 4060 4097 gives 1.52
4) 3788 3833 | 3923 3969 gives 0.91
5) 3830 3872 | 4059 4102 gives 1.85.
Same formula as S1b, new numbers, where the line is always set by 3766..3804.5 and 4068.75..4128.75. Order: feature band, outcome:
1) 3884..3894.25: 2.7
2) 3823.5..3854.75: 9.9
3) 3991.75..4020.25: -1.9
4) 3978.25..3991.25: 0.4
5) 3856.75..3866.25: 2.3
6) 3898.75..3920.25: 2.3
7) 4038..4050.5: -0.1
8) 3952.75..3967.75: 5.0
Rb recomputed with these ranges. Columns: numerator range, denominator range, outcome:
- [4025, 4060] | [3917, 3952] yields 1.86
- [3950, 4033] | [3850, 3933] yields 1.28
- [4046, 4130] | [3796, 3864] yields 1.66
